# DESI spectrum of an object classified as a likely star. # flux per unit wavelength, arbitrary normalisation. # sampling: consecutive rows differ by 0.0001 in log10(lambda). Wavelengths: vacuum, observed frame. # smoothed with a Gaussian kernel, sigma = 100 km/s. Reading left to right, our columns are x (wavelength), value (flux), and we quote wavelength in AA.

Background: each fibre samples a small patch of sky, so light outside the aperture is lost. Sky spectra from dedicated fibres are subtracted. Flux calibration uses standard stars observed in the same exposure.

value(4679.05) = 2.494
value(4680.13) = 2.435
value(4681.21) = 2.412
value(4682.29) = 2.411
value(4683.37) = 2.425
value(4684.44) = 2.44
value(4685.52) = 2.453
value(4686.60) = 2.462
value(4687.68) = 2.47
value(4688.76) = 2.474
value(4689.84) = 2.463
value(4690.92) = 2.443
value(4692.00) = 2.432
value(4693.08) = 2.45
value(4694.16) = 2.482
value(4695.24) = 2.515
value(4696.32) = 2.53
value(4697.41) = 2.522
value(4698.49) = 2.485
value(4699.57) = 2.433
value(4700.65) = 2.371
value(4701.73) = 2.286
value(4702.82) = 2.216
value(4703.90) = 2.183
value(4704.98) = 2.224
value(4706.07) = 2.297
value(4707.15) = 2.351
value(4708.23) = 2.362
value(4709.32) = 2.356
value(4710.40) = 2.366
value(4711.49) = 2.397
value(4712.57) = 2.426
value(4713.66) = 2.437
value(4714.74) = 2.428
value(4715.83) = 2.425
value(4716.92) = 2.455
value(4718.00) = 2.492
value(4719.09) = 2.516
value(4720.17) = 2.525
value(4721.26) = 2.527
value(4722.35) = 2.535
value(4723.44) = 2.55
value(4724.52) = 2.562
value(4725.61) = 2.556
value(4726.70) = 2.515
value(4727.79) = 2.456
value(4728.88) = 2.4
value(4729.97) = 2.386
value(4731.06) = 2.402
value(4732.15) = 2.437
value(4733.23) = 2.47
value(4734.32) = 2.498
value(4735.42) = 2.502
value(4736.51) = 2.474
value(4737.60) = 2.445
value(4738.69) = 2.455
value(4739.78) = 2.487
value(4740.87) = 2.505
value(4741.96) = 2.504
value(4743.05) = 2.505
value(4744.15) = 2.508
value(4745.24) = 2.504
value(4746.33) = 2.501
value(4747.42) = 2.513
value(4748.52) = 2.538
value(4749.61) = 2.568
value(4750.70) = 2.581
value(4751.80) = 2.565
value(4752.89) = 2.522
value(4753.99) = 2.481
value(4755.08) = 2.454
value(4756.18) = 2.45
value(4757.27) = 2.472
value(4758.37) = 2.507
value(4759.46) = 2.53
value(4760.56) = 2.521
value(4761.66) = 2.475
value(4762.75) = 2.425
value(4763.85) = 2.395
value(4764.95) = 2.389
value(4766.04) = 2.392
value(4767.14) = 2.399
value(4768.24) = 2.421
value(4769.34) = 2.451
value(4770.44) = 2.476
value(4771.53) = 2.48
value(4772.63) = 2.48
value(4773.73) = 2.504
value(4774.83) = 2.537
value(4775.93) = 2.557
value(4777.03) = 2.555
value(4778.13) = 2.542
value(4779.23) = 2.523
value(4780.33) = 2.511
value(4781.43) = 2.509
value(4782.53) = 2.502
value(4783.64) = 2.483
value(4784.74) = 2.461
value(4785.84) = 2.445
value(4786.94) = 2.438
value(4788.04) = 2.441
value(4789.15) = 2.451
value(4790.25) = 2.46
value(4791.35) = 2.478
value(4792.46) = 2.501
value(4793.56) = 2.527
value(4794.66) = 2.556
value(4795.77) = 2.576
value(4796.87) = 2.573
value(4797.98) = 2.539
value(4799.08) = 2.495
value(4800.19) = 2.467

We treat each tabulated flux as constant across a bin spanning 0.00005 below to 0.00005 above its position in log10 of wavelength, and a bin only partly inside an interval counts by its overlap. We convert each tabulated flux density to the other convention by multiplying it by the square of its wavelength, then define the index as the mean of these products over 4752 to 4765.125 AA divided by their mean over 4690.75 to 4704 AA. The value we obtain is 1.05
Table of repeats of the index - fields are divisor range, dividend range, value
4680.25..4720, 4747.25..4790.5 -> 1.06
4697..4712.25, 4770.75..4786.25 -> 1.10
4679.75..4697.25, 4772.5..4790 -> 1.06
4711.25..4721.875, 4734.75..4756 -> 1.03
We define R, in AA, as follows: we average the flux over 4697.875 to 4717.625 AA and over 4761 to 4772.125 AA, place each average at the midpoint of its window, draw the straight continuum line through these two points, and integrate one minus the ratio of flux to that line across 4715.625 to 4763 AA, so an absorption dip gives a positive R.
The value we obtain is -1.85 AA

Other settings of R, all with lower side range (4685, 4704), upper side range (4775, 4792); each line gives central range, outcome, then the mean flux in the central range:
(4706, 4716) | 0.23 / 2.39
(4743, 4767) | -0.17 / 2.49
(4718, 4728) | -0.31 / 2.53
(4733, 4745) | -0.13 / 2.49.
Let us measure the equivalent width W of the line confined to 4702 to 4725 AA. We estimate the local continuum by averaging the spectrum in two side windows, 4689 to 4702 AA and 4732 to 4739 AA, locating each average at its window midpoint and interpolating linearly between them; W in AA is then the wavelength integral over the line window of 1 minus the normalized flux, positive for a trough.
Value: 0.5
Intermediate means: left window 2.46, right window 2.47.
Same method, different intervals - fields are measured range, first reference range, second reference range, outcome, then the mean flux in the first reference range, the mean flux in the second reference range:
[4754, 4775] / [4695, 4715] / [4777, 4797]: 0.0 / 2.38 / 2.5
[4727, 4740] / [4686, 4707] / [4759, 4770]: -0.2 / 2.41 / 2.44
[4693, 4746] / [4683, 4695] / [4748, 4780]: 0.6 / 2.46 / 2.49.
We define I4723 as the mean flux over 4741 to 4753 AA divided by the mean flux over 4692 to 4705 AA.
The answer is 1.1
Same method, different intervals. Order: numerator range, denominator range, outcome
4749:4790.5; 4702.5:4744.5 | 1.02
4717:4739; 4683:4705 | 1.03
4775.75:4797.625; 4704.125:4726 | 1.03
